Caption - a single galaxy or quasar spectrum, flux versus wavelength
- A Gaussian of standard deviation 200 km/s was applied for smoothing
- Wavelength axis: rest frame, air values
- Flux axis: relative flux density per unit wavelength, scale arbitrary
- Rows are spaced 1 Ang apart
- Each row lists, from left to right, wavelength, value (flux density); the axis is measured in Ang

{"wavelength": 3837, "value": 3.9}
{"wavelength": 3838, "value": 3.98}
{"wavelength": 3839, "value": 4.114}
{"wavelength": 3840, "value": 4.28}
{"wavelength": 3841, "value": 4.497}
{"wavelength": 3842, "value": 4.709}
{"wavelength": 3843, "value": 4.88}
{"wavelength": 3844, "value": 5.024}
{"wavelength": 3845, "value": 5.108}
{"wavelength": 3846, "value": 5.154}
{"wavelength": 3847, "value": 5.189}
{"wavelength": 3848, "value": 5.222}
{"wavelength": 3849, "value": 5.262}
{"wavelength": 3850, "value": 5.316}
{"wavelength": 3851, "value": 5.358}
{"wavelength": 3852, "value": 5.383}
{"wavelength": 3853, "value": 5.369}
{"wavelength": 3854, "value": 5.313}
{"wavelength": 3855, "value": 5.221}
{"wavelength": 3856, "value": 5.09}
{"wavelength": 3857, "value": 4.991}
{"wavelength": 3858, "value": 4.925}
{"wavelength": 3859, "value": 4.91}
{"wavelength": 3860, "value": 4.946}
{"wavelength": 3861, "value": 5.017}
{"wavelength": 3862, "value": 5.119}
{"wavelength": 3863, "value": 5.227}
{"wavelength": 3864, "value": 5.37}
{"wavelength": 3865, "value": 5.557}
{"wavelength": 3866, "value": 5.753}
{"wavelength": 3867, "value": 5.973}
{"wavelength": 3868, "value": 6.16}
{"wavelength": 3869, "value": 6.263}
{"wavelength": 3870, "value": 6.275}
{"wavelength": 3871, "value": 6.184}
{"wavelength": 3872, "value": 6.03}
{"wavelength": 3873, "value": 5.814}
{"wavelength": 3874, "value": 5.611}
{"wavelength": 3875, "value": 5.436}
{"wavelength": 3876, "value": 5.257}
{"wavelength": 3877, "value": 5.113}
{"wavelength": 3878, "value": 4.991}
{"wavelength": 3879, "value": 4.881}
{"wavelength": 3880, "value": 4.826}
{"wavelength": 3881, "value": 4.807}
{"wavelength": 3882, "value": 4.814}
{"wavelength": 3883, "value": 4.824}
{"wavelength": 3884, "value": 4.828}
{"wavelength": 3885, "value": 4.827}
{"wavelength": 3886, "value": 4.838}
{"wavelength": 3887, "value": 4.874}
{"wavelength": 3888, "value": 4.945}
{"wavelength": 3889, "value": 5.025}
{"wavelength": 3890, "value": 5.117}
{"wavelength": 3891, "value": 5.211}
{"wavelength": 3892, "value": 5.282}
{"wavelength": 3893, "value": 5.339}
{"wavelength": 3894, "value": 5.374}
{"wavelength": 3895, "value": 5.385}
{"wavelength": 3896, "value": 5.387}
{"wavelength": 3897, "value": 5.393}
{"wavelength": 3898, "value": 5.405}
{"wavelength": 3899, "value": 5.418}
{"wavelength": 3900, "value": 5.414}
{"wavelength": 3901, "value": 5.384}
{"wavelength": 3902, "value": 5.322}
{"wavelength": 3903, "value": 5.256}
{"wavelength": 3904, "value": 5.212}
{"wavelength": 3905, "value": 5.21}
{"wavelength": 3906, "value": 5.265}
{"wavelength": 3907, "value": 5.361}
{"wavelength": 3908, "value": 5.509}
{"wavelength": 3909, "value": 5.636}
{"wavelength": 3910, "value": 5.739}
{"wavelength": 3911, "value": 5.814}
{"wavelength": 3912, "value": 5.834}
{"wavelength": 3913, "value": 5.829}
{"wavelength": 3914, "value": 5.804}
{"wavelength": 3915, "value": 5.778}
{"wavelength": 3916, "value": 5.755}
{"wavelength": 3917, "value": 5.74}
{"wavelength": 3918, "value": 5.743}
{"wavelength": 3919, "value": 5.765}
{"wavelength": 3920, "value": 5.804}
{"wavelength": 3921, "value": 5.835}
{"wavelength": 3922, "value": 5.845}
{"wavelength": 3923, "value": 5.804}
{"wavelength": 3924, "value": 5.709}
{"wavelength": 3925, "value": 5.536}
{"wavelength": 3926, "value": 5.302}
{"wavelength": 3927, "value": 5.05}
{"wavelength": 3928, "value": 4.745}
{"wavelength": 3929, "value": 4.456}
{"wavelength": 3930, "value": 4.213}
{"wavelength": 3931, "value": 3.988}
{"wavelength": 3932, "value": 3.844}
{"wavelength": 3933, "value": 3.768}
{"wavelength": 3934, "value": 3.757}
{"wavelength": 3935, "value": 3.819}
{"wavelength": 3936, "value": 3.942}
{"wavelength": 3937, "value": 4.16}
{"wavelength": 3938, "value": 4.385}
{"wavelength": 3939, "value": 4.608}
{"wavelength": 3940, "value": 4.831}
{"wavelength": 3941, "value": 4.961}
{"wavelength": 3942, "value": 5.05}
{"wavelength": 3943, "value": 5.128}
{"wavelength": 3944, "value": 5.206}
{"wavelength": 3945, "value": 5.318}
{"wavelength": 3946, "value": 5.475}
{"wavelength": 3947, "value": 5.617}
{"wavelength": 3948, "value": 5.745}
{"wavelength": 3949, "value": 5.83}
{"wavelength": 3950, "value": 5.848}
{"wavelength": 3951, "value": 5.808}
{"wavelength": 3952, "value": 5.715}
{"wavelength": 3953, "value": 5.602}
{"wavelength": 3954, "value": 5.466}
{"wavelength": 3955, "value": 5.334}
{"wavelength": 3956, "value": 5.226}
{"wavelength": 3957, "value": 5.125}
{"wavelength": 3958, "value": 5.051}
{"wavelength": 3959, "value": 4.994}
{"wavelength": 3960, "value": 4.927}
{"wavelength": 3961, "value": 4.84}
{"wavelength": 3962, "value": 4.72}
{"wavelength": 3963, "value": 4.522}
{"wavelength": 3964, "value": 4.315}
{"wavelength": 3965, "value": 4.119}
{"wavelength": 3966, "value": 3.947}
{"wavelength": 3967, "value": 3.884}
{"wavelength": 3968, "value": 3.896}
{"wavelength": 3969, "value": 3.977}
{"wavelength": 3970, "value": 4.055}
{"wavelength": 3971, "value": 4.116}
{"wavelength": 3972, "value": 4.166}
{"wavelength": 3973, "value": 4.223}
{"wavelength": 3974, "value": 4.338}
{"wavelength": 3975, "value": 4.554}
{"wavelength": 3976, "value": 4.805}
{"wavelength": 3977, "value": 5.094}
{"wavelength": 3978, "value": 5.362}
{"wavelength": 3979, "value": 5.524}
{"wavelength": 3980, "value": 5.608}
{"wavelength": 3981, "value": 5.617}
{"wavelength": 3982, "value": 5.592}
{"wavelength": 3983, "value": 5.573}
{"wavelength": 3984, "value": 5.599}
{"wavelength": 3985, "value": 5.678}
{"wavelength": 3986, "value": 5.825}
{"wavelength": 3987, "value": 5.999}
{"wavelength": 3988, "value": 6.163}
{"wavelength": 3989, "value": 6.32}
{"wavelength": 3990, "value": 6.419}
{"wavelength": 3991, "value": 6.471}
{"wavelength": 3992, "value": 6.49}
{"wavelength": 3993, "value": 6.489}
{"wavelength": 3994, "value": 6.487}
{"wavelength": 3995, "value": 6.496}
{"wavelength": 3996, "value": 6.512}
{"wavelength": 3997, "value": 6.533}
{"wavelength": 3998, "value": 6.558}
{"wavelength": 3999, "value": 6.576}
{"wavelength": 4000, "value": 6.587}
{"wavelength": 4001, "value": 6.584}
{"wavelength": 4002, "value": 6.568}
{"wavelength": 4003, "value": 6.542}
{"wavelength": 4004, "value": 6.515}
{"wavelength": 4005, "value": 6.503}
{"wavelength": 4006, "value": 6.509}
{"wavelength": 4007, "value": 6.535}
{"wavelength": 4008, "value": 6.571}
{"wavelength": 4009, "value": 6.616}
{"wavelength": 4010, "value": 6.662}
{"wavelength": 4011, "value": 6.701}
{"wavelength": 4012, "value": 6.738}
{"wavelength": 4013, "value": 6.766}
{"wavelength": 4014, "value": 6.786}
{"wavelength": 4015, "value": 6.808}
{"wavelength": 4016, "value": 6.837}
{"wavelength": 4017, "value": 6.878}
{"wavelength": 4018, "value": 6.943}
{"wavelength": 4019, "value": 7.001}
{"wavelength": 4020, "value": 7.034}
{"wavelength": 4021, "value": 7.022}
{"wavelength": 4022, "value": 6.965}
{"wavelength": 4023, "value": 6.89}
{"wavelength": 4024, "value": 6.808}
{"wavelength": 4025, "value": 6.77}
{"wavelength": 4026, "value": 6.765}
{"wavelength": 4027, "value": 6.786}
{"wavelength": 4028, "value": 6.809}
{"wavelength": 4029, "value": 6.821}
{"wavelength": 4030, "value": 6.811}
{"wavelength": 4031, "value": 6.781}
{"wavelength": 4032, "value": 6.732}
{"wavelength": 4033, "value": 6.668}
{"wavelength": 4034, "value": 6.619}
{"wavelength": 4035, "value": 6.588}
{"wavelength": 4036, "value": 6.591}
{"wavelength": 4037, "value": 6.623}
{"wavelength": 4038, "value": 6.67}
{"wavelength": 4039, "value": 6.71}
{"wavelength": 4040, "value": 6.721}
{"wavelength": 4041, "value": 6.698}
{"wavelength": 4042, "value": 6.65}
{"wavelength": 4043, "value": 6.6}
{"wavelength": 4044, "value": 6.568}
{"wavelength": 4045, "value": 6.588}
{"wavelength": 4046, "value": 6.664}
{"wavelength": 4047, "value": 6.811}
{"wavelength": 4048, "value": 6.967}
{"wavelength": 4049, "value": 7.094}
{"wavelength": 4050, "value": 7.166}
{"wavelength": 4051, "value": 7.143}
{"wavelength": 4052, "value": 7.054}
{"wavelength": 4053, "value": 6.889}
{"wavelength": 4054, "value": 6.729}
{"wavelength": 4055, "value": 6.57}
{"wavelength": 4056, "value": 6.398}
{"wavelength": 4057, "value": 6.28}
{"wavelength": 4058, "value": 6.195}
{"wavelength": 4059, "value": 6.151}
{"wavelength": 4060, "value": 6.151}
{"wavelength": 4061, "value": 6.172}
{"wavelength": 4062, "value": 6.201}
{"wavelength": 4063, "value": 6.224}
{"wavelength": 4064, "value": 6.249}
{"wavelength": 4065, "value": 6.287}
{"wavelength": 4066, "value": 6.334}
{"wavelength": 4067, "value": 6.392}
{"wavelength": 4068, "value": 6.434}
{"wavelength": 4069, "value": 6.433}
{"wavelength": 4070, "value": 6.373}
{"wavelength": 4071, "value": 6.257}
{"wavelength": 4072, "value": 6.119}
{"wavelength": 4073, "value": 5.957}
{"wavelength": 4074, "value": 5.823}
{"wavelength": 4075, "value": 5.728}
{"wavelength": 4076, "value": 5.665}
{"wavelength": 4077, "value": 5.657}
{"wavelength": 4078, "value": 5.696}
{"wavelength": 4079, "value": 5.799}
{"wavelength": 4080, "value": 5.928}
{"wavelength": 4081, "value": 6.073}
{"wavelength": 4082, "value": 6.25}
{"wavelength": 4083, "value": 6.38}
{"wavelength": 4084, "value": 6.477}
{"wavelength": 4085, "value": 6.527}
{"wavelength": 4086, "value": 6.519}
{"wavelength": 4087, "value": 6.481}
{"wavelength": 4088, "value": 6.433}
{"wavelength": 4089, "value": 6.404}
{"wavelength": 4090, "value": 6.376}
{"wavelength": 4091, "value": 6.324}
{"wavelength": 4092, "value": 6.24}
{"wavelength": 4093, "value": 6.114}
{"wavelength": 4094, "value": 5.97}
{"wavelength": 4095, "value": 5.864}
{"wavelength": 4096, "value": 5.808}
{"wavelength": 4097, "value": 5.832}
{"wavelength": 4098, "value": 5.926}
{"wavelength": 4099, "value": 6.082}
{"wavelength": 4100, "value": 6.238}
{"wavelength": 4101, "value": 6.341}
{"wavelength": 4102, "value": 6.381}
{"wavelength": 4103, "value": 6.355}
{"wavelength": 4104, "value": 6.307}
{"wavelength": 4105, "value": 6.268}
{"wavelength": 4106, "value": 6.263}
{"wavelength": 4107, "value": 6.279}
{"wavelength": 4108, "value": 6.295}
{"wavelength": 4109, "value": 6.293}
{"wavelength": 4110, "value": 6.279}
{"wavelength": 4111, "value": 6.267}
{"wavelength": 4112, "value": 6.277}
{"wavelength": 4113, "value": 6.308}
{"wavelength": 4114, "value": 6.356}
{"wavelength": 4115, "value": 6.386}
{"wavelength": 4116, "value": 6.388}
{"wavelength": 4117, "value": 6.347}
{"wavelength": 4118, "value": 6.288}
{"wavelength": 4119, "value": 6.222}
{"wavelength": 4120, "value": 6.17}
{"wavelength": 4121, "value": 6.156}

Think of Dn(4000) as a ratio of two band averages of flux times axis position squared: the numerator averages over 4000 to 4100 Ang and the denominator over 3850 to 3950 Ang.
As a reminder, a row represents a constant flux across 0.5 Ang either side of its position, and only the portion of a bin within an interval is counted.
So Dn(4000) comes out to 1.33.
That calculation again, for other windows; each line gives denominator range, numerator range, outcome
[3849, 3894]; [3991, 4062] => 1.37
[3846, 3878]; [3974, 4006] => 1.19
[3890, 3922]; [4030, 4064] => 1.29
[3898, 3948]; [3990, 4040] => 1.36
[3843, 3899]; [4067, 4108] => 1.30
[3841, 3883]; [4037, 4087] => 1.34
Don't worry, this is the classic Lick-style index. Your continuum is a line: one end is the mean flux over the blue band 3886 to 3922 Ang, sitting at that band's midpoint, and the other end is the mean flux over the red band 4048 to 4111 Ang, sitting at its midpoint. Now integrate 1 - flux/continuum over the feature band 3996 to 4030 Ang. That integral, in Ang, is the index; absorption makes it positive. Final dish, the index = -4.3 Ang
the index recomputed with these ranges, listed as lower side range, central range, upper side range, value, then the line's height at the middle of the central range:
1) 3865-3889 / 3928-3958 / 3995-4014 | 5.5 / 6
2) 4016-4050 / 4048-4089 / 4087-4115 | 1.1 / 6.49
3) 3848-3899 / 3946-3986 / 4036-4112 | 5.4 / 5.78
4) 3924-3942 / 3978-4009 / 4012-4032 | -0.7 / 6.09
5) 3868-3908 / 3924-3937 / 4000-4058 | 3.0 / 5.73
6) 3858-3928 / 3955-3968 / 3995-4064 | 3.0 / 6.04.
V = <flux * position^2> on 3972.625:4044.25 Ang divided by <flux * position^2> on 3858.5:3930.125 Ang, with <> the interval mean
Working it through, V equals 1.26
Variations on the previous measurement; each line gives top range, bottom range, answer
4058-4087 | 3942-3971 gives 1.31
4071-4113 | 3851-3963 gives 1.29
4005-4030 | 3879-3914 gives 1.37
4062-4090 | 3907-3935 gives 1.27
